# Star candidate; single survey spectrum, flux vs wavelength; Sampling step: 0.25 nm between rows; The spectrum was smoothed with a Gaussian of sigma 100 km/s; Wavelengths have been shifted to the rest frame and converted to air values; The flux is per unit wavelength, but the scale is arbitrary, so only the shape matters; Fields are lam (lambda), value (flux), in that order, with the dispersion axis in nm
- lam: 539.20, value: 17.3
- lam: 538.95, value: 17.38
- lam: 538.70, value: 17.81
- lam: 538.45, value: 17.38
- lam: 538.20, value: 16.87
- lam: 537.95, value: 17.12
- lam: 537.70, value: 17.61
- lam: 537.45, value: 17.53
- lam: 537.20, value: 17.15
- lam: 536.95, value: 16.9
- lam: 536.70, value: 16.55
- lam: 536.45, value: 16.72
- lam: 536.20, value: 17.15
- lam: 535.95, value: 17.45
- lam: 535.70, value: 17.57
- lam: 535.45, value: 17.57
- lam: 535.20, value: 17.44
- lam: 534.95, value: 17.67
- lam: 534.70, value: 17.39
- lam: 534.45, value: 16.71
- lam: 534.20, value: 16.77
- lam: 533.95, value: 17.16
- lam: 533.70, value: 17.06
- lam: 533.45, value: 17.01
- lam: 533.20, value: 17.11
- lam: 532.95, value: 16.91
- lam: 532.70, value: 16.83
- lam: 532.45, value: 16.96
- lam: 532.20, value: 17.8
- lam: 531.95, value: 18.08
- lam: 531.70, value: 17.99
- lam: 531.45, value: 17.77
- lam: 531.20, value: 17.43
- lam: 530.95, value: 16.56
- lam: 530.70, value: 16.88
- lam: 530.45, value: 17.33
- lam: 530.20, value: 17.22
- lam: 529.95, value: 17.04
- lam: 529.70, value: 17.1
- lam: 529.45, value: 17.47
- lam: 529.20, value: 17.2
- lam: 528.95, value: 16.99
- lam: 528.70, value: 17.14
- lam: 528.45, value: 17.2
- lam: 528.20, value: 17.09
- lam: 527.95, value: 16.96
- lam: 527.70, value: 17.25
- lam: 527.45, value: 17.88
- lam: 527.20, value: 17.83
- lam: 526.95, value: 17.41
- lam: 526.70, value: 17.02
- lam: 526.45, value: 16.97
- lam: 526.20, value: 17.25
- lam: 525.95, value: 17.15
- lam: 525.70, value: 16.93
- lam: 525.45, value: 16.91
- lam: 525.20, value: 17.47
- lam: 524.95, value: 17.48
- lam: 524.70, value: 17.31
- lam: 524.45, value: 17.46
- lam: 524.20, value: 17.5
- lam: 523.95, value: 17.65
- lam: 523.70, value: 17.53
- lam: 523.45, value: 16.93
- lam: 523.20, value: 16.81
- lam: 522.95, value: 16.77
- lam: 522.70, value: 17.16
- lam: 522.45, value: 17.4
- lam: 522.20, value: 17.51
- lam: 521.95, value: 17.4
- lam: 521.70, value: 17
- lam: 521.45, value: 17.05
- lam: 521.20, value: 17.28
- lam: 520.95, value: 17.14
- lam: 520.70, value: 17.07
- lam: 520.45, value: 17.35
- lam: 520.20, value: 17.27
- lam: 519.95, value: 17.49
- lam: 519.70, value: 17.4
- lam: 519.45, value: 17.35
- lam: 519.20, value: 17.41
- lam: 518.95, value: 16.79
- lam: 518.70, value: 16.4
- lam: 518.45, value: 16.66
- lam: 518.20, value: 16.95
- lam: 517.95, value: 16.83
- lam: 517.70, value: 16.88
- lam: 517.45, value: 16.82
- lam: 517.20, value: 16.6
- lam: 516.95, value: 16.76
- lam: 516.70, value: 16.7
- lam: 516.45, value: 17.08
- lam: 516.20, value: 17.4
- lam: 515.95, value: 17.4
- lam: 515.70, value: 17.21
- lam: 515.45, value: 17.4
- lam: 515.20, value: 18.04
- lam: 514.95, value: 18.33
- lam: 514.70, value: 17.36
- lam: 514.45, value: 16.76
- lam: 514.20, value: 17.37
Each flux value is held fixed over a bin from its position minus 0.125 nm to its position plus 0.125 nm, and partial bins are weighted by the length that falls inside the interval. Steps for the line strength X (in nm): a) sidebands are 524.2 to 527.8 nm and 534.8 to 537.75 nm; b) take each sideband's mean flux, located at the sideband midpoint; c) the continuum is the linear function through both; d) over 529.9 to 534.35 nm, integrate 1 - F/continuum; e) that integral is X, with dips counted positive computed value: 0.02 nm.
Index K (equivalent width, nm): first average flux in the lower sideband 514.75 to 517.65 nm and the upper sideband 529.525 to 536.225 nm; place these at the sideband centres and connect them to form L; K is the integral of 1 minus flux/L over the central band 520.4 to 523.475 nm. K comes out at 0.02 nm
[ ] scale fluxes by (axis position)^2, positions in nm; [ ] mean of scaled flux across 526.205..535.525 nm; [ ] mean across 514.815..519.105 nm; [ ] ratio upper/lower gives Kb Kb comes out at 1.1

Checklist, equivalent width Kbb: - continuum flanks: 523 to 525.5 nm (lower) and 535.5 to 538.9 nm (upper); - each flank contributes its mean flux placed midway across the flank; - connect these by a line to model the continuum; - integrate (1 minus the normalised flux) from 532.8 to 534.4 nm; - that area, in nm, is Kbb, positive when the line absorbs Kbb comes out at 0.02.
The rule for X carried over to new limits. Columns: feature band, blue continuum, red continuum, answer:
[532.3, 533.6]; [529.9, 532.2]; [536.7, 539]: 0.03 nm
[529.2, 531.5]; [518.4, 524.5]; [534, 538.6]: 0.00 nm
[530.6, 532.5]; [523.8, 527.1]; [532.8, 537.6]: -0.03 nm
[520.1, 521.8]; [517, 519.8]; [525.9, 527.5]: -0.01 nm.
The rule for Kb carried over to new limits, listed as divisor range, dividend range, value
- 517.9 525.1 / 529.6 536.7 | 1.05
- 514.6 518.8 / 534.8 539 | 1.09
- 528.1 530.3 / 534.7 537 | 1.03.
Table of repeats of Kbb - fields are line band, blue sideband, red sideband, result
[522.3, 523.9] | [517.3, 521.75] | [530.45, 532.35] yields 0.01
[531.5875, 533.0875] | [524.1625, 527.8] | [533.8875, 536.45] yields -0.01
